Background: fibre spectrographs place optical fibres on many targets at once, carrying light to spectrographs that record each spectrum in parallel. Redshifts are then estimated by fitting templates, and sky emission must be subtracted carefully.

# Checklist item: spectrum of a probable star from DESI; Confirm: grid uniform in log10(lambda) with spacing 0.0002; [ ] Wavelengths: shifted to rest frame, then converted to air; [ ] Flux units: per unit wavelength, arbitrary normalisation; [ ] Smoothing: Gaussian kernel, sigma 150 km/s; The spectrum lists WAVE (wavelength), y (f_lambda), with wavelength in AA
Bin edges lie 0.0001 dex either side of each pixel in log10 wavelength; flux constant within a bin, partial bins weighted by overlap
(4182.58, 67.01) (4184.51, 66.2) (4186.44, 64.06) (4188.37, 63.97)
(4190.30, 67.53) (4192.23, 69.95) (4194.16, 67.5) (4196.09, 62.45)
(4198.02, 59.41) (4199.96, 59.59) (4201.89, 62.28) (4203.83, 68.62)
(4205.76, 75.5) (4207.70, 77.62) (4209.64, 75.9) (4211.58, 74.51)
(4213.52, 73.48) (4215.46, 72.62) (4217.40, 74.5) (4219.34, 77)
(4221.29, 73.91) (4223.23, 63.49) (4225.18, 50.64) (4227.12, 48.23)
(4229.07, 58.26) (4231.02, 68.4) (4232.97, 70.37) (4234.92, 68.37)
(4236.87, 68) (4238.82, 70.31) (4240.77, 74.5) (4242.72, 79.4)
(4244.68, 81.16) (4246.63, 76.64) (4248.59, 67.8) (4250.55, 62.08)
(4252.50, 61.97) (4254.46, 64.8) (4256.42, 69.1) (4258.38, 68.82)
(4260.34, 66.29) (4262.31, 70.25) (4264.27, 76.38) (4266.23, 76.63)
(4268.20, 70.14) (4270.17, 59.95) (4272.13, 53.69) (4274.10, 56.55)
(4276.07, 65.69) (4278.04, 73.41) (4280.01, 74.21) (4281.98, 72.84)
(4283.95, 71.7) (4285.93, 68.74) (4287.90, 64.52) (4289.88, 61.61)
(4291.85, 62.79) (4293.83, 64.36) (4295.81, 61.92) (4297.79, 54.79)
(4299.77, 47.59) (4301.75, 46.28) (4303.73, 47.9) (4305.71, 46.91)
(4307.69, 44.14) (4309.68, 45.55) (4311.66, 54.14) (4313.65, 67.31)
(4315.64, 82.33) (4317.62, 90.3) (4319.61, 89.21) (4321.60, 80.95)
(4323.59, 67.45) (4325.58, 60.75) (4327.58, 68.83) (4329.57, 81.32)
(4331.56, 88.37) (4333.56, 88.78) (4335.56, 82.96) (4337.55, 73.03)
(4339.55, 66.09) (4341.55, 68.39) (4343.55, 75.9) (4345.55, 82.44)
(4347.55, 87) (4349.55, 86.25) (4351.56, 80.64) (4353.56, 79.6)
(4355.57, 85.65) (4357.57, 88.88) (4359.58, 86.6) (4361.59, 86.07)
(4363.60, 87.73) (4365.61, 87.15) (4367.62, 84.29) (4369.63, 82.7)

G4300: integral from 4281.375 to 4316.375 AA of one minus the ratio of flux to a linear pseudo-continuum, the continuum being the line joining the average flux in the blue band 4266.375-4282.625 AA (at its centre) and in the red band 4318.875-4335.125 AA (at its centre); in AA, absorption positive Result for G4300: 6.2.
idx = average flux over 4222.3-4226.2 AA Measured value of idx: 56.9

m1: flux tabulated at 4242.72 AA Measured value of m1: 79.4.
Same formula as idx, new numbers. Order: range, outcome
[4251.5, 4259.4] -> 66.2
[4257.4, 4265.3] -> 70.5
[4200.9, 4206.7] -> 68.8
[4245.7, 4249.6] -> 72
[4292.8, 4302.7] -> 55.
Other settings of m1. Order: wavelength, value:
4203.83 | 68.62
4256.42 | 69.1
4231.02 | 68.4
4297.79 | 54.79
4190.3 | 67.53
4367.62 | 84.29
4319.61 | 89.21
